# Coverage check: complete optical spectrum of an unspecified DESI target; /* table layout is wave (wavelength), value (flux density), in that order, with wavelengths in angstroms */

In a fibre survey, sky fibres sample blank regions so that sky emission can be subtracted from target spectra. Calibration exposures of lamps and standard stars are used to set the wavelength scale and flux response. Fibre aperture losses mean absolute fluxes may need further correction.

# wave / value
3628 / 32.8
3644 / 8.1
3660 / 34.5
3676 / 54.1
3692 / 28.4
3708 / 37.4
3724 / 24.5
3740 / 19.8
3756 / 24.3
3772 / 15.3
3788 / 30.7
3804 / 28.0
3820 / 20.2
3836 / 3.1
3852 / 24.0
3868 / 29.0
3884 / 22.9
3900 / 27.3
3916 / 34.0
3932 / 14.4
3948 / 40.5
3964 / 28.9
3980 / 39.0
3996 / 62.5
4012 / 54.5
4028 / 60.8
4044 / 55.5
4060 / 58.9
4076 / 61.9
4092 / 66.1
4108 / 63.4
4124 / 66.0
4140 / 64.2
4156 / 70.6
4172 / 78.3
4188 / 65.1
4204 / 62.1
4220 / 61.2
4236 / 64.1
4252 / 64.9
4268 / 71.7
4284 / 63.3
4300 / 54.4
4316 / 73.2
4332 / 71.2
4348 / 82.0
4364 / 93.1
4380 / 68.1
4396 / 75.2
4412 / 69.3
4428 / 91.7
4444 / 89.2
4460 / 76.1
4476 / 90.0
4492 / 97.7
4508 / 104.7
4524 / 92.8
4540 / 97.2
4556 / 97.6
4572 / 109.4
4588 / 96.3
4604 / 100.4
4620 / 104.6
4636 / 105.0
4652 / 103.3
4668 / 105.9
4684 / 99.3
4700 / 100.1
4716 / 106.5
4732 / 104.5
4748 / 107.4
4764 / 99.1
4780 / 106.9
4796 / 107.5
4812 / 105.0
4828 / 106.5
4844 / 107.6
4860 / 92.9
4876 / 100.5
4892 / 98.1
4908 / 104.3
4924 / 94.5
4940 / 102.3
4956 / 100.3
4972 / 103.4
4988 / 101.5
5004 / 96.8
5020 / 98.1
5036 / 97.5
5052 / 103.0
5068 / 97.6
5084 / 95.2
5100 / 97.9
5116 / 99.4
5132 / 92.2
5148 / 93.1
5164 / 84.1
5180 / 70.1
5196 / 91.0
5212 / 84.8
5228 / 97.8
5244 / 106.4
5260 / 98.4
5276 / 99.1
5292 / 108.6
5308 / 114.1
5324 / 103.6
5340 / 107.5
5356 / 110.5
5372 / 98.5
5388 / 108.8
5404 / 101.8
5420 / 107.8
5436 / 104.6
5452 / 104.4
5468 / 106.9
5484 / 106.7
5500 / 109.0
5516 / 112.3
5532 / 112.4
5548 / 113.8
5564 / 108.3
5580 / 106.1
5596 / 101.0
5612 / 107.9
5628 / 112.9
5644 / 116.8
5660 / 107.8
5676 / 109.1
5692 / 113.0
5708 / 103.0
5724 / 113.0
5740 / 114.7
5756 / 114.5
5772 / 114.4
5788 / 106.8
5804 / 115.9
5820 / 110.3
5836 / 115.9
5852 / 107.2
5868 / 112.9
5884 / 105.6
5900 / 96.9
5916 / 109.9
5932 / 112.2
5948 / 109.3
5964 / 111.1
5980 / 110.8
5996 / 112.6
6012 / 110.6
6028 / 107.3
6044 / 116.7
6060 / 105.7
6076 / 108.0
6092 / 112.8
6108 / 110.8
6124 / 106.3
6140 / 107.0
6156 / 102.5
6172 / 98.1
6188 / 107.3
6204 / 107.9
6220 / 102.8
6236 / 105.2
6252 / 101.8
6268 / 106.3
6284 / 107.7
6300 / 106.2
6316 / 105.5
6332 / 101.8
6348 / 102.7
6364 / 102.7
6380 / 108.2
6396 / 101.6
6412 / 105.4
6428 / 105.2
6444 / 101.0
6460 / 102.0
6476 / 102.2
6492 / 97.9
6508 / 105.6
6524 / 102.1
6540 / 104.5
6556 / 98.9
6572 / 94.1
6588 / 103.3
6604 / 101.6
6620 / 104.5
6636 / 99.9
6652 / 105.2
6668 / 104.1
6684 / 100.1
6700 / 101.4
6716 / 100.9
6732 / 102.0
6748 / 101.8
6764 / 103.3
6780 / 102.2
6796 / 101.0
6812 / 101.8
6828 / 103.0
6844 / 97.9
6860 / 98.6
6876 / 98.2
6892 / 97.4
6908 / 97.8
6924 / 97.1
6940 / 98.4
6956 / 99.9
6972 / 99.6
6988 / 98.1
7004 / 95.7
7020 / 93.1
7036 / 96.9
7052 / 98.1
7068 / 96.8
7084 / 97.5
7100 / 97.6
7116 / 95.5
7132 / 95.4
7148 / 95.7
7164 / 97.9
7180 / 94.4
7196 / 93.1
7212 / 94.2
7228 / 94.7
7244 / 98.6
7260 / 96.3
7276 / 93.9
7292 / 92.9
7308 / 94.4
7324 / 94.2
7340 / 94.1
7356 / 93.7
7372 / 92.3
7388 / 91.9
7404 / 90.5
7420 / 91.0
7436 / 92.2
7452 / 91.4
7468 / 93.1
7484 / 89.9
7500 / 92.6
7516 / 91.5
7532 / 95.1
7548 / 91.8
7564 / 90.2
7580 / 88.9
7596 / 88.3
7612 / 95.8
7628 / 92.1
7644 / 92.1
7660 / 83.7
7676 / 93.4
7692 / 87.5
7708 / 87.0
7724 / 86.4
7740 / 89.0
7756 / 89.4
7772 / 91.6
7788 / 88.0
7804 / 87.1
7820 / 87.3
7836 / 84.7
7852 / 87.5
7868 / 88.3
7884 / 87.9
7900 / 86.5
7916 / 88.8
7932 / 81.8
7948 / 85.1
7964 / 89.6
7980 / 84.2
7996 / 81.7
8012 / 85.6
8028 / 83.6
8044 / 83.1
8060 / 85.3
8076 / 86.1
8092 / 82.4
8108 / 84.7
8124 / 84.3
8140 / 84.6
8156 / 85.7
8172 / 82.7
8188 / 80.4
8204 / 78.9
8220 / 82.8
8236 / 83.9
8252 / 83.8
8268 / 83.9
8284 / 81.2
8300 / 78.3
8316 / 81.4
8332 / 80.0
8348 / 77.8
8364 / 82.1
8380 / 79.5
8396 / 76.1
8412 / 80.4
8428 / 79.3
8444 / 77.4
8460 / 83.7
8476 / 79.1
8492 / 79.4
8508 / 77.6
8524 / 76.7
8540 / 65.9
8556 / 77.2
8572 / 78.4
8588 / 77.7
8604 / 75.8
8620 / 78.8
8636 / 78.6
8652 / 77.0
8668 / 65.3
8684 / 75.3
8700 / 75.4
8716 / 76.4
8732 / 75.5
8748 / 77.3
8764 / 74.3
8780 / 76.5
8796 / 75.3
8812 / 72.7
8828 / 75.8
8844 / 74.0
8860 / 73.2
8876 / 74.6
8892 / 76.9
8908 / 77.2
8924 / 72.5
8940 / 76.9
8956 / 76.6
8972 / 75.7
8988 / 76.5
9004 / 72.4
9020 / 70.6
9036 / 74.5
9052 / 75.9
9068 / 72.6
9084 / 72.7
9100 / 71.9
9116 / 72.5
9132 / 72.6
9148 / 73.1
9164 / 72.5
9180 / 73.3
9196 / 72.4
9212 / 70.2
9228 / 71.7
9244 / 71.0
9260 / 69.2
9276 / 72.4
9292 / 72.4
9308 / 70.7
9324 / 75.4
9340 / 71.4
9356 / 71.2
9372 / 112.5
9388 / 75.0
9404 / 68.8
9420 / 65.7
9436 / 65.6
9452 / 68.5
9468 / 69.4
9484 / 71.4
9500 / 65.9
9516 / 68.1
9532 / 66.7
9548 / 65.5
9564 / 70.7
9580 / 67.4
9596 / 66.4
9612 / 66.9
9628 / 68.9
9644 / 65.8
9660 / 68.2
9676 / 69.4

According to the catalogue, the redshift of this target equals 0.000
